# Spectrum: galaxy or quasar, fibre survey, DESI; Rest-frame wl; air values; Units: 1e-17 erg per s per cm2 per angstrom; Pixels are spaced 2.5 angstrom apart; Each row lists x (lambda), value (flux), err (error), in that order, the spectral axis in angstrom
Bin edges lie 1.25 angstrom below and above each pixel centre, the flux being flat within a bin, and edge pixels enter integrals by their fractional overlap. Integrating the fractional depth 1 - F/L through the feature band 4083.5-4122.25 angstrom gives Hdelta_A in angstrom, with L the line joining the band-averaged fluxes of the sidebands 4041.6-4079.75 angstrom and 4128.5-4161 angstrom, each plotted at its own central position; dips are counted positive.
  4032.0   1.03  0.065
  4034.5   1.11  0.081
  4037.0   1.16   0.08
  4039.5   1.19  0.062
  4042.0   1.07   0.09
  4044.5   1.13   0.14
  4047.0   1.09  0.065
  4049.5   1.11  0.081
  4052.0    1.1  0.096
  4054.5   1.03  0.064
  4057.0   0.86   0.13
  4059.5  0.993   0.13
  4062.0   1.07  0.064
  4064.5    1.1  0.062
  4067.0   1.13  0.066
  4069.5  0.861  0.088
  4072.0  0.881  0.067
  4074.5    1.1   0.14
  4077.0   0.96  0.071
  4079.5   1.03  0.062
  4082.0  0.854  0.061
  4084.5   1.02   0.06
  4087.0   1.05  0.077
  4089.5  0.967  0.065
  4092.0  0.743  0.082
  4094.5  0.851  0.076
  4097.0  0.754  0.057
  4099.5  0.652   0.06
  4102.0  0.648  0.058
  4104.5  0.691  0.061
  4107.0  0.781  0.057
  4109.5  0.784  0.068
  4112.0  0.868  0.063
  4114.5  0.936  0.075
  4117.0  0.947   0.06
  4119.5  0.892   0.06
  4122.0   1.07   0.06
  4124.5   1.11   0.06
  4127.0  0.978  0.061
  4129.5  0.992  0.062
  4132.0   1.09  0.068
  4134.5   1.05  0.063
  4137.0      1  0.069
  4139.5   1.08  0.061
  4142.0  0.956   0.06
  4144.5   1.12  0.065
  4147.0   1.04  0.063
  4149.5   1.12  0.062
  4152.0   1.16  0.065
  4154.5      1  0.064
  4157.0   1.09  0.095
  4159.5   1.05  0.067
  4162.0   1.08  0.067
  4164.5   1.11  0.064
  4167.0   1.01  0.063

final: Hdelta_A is 7.3 angstrom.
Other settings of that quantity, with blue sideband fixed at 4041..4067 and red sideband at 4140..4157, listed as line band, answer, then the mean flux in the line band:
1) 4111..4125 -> 1.3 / 0.965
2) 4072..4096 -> 2.6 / 0.947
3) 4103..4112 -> 2.5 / 0.765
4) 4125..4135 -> 0.3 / 1.03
